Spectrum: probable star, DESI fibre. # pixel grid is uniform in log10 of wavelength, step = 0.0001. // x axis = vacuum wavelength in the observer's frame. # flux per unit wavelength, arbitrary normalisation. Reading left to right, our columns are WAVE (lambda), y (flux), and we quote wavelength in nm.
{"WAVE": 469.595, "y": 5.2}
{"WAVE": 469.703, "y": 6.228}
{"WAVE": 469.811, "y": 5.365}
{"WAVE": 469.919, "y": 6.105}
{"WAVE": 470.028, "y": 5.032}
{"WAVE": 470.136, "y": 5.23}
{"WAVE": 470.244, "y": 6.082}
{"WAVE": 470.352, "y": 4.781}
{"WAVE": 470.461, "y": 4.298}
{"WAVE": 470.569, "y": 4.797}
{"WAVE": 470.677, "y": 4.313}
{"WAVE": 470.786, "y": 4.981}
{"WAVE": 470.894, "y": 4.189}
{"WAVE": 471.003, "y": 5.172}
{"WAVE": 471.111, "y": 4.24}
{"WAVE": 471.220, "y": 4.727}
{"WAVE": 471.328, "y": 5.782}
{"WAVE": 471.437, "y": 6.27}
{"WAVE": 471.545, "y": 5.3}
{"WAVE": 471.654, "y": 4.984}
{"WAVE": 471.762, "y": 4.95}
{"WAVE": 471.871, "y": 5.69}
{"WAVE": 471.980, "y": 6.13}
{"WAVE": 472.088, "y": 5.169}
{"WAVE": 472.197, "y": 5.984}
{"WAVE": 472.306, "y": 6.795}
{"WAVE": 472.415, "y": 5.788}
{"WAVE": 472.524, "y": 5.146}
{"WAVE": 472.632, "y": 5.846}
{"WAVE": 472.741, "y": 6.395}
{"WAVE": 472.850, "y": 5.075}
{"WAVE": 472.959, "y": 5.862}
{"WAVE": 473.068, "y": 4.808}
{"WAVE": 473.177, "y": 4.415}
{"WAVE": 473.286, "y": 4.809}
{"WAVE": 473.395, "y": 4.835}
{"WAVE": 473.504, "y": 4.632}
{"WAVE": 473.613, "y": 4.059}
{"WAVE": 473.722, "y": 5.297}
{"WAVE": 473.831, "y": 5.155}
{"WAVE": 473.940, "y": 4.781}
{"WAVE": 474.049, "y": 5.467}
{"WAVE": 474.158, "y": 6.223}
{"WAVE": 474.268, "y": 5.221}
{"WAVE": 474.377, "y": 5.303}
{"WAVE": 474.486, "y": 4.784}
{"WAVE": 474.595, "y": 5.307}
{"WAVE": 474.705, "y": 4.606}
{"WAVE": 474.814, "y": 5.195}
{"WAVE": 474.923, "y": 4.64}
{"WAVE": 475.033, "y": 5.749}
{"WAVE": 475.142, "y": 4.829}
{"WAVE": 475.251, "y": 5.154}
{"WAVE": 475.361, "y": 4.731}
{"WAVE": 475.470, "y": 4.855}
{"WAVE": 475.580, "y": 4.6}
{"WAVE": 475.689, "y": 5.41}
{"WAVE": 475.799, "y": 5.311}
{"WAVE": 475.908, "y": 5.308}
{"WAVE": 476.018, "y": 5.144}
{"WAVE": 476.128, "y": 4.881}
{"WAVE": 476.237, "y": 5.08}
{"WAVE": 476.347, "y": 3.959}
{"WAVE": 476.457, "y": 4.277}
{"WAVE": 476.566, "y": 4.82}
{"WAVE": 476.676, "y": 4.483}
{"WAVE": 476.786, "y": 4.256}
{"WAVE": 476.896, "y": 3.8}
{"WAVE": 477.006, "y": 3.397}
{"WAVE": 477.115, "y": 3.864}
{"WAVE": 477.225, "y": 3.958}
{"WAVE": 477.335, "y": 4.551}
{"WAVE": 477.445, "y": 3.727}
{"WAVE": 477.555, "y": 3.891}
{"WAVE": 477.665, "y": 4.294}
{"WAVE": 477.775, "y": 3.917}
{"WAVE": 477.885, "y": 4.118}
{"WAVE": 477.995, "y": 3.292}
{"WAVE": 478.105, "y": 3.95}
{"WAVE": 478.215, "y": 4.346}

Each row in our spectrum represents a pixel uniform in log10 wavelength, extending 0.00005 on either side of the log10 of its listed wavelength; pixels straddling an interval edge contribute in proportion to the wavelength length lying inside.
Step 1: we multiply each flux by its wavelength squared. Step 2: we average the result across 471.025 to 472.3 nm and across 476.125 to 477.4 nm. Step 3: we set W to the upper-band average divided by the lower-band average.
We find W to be 0.8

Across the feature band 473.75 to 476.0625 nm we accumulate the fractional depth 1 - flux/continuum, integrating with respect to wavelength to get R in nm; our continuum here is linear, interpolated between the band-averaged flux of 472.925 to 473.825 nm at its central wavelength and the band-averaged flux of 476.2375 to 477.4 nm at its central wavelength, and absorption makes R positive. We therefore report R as -0.30 nm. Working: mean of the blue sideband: 4.83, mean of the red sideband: 4.18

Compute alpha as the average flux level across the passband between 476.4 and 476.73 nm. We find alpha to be 4.53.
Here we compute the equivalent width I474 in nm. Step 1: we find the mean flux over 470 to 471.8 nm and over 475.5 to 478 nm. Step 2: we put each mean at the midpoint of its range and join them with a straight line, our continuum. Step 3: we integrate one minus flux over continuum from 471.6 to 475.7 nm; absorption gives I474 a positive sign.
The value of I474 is -0.44 nm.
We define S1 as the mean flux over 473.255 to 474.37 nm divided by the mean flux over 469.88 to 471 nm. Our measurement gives 1.0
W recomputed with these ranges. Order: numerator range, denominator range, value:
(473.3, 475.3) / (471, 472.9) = 0.92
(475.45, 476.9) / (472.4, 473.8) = 0.94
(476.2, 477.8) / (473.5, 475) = 0.83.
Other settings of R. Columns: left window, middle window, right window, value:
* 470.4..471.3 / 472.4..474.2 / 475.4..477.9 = -0.26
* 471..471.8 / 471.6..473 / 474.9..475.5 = -0.14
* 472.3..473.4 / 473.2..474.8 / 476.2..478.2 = 0.01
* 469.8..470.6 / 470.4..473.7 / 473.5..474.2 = -0.02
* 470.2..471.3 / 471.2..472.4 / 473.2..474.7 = -0.19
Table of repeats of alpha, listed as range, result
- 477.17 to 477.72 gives 4.08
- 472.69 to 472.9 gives 5.73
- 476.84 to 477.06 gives 3.6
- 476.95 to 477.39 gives 3.95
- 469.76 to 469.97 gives 5.74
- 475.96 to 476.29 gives 5.03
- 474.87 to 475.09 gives 5.19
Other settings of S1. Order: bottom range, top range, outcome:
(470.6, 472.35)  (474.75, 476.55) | 0.94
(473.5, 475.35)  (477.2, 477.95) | 0.80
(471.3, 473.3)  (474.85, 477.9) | 0.82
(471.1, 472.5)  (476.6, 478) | 0.72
